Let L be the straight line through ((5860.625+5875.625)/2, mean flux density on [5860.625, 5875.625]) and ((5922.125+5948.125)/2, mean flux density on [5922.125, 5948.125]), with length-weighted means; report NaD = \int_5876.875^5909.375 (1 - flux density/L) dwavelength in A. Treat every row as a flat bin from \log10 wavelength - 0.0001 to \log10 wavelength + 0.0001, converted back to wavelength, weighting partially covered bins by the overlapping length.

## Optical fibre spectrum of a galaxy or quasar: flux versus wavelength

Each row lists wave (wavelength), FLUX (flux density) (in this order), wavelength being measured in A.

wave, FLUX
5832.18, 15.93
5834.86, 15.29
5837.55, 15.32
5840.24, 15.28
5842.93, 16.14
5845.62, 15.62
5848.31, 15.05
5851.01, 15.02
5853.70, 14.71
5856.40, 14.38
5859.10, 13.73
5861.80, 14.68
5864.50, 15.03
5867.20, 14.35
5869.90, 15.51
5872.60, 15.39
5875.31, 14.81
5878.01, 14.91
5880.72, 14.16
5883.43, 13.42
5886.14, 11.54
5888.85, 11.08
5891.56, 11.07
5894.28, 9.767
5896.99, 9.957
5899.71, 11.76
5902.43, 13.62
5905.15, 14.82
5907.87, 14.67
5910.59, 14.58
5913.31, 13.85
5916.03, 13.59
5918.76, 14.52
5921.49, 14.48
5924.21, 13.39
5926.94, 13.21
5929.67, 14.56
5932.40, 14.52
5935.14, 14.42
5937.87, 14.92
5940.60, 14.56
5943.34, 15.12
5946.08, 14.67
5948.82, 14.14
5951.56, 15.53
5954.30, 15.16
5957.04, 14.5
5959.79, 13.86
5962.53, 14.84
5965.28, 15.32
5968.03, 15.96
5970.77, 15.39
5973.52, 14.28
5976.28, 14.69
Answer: 4.8 A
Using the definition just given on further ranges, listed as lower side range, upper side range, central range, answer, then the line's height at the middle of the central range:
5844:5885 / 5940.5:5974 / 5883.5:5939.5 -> 6.0 A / 14.8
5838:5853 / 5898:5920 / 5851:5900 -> 4.2 A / 14.7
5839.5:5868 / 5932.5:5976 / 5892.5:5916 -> 3.1 A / 14.9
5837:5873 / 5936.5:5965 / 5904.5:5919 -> 0.5 A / 14.9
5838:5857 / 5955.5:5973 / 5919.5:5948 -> 1.2 A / 15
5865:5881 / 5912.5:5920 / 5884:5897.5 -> 3.4 A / 14.5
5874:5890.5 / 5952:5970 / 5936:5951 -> -0.1 A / 14.6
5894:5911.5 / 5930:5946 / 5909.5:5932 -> -0.4 A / 13.8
